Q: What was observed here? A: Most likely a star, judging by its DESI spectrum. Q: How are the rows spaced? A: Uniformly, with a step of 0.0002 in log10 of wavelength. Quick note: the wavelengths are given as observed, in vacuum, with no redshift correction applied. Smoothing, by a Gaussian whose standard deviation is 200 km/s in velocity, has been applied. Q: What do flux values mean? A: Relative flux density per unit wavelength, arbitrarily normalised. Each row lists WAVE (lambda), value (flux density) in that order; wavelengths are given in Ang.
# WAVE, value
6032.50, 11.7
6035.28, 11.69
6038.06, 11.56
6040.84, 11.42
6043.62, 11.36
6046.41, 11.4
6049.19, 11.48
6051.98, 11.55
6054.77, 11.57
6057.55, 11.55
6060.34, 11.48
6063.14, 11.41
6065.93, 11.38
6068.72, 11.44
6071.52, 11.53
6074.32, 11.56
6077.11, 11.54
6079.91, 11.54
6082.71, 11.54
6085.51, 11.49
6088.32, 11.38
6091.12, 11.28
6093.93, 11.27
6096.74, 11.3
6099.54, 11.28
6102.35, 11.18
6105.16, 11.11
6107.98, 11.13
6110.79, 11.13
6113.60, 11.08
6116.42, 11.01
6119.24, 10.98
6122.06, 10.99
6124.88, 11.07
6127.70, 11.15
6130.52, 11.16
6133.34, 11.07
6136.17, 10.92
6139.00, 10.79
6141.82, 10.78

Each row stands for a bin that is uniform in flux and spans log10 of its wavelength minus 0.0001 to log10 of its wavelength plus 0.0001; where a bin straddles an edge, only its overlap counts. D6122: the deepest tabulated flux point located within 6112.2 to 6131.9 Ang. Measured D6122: 10.98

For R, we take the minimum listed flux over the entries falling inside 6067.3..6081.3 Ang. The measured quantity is 11.44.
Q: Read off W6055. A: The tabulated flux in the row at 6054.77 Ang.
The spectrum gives 11.57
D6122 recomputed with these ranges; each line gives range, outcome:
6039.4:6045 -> 11.36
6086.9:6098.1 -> 11.27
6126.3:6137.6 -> 10.92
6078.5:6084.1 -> 11.54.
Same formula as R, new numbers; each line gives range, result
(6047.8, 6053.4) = 11.48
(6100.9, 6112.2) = 11.11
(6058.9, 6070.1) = 11.38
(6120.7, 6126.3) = 10.99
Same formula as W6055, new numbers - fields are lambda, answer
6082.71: 11.54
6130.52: 11.16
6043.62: 11.36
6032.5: 11.7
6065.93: 11.38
